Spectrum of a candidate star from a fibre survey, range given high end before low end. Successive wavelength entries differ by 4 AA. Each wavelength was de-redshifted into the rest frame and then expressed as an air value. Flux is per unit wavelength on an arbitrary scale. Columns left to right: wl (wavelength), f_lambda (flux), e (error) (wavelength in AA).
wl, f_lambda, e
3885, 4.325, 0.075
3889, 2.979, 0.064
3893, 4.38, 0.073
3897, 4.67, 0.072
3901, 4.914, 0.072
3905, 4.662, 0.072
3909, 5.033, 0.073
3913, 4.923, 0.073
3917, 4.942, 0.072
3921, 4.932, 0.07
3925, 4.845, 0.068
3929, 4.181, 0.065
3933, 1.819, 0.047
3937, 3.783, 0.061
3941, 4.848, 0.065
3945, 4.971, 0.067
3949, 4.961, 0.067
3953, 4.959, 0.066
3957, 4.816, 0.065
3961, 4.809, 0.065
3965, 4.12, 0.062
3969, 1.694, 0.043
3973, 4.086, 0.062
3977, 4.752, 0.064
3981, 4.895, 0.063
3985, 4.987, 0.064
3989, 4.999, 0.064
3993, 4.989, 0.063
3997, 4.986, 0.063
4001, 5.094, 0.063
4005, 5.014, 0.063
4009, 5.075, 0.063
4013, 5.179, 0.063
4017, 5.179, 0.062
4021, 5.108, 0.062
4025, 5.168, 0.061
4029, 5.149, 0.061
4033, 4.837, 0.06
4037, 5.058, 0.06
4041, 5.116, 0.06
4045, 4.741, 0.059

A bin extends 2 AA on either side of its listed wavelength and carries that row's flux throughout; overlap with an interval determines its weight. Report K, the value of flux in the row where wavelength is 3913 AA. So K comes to 4.923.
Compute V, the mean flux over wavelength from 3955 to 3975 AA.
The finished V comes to 3.9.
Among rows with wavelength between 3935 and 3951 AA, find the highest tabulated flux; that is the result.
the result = 4.971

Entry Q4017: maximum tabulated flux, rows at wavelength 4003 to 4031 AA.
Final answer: 5.179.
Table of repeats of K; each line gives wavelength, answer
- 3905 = 4.662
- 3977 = 4.752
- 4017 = 5.179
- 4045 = 4.741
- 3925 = 4.845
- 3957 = 4.816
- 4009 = 5.075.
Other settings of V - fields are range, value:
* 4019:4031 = 5.14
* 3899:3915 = 4.88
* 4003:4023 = 5.11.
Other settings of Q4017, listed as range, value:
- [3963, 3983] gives 4.895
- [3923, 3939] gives 4.845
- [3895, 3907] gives 4.914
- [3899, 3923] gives 5.033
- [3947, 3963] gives 4.961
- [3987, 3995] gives 4.999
